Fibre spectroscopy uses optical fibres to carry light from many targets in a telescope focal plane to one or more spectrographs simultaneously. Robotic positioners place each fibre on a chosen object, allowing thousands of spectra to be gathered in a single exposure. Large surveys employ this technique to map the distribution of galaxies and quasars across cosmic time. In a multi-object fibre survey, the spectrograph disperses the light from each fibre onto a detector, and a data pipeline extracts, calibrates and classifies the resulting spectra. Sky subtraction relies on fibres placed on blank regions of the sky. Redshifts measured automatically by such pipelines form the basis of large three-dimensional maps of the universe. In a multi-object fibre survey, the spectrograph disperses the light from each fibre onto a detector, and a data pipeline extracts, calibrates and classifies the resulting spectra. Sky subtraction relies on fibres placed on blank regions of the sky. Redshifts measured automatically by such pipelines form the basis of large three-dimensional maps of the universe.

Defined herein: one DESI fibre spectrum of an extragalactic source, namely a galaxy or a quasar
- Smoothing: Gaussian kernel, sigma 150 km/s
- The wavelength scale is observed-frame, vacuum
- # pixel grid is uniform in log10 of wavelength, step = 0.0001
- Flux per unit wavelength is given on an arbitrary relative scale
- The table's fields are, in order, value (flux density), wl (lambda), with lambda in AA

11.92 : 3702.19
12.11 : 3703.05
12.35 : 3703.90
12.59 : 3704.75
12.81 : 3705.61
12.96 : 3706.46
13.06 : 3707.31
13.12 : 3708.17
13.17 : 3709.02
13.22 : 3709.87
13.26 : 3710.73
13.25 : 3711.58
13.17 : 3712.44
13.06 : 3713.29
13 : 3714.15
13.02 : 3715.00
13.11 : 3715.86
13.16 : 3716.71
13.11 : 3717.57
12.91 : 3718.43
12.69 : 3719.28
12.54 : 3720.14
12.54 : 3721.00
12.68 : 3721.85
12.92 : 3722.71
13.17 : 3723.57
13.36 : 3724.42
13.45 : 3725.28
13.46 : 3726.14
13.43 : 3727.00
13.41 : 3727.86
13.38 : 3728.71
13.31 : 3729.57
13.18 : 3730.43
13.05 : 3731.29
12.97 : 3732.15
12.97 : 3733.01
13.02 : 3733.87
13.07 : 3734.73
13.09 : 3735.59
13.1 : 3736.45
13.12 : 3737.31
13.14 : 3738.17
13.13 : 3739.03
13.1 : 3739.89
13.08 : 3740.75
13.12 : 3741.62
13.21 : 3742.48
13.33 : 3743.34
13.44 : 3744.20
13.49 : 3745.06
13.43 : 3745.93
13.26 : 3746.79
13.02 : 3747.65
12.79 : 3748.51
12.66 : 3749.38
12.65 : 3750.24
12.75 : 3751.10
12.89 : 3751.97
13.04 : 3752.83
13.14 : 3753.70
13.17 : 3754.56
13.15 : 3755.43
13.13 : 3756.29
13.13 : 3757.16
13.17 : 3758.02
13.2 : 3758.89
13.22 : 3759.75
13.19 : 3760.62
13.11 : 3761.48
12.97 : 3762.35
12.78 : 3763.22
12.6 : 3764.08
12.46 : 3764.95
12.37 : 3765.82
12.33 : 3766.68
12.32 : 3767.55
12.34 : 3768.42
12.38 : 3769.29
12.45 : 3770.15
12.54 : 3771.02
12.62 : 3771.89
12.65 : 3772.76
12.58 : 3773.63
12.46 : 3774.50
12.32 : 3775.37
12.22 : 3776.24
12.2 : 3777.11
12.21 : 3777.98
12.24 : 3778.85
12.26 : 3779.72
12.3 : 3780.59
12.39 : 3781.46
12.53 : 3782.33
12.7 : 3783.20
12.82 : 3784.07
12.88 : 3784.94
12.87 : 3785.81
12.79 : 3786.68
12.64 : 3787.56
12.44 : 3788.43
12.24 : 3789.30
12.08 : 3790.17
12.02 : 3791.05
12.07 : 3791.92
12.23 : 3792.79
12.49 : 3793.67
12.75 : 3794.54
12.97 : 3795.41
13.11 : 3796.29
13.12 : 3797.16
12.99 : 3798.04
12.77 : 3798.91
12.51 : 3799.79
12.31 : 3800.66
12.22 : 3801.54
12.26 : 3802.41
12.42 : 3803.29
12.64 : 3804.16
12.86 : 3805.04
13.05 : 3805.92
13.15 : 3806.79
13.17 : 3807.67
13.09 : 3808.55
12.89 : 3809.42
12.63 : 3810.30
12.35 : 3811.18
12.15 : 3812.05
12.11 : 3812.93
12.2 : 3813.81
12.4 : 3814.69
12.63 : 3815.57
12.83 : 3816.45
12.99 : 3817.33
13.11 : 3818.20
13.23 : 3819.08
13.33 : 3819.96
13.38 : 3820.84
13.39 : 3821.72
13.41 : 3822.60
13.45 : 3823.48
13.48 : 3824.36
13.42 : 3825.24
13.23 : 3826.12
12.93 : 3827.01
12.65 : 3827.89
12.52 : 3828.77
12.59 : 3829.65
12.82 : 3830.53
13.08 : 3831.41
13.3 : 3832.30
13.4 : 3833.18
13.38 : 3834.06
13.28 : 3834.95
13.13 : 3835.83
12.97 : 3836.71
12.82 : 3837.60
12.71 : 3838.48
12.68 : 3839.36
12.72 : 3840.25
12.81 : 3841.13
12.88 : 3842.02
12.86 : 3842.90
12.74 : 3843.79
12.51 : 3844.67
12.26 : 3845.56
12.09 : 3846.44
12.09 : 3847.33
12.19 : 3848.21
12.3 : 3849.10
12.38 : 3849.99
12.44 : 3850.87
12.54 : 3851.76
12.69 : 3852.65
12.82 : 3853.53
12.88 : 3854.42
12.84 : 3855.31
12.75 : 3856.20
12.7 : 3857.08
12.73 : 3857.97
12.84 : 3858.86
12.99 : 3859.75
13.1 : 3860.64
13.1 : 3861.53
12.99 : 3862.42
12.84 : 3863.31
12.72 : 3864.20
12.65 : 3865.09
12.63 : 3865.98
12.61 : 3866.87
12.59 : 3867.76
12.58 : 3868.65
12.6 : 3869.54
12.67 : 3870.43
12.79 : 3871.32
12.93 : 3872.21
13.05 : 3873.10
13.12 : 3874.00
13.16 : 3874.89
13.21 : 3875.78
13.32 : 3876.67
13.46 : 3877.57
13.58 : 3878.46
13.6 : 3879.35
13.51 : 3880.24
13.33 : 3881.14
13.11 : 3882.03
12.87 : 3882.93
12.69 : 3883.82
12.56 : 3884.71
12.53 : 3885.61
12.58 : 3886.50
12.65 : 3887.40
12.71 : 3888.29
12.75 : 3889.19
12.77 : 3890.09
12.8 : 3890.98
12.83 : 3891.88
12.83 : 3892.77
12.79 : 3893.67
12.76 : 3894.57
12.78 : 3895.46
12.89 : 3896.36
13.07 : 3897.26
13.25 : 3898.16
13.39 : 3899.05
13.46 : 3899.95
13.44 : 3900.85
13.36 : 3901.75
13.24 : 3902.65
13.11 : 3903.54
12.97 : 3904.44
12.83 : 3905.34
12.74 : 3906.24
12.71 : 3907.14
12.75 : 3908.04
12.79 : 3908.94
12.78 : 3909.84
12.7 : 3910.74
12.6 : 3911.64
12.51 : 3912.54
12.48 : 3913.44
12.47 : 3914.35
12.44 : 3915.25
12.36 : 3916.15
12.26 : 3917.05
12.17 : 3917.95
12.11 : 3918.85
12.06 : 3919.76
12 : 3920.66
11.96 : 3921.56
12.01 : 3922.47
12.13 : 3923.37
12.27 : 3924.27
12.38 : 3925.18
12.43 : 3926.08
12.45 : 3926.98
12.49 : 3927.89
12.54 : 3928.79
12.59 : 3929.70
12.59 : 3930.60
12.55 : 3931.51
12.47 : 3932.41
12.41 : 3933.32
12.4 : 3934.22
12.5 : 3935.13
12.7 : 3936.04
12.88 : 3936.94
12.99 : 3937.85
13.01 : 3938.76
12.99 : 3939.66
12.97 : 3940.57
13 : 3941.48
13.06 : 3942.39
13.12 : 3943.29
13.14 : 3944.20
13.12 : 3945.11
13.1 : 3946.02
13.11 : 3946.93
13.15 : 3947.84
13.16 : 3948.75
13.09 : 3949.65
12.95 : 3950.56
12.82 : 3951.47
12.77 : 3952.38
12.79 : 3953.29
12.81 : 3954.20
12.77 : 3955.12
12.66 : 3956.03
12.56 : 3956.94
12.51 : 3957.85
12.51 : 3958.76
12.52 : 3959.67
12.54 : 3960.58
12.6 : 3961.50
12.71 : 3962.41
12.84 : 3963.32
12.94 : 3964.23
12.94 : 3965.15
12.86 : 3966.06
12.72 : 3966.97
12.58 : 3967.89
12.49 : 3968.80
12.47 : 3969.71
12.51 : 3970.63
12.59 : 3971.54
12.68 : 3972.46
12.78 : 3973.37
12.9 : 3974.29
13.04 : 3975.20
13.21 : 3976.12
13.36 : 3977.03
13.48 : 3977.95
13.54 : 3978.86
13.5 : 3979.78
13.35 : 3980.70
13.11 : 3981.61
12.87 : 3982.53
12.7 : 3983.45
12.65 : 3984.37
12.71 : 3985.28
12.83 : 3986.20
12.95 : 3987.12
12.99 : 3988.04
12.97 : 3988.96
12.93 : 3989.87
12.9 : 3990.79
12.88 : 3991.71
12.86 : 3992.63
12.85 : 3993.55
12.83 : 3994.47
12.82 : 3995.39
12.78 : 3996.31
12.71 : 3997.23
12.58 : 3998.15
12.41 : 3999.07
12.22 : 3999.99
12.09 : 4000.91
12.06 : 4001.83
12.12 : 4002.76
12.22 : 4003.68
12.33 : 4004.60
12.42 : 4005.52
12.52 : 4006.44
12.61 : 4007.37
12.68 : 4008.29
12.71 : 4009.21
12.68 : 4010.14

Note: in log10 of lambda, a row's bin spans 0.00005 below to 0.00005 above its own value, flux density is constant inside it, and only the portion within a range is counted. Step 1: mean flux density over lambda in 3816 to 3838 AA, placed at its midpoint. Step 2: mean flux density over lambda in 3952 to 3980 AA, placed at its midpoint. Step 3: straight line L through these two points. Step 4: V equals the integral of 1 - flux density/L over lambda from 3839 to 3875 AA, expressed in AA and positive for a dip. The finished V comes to 1.0 AA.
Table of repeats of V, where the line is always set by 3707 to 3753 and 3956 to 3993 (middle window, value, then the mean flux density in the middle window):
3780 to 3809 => 0.89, 12.6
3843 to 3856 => 0.48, 12.5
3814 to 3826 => -0.12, 13.1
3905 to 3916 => 0.23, 12.6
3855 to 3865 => 0.08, 12.9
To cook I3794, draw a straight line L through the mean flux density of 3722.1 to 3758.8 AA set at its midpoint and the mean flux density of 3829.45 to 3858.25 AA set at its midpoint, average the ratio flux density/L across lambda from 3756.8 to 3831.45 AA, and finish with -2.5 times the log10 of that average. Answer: 0.019 mag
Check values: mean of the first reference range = 13.1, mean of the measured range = 12.7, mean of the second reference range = 12.7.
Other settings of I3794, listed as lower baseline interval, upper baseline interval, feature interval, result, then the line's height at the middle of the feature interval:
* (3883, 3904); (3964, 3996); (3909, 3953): 0.024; 12.9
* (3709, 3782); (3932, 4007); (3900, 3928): 0.022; 12.8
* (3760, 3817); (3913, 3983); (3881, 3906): -0.023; 12.7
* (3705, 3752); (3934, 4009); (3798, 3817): 0.032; 13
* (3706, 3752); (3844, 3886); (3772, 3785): 0.047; 13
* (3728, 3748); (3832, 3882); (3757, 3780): 0.042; 13.1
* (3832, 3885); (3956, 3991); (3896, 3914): -0.008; 12.9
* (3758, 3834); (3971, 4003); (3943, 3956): -0.013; 12.8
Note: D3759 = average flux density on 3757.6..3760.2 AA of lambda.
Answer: 13.2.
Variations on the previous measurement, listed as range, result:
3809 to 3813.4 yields 12.4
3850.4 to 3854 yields 12.6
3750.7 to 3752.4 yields 12.8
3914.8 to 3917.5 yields 12.4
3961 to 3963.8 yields 12.7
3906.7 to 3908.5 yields 12.7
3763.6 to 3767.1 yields 12.5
